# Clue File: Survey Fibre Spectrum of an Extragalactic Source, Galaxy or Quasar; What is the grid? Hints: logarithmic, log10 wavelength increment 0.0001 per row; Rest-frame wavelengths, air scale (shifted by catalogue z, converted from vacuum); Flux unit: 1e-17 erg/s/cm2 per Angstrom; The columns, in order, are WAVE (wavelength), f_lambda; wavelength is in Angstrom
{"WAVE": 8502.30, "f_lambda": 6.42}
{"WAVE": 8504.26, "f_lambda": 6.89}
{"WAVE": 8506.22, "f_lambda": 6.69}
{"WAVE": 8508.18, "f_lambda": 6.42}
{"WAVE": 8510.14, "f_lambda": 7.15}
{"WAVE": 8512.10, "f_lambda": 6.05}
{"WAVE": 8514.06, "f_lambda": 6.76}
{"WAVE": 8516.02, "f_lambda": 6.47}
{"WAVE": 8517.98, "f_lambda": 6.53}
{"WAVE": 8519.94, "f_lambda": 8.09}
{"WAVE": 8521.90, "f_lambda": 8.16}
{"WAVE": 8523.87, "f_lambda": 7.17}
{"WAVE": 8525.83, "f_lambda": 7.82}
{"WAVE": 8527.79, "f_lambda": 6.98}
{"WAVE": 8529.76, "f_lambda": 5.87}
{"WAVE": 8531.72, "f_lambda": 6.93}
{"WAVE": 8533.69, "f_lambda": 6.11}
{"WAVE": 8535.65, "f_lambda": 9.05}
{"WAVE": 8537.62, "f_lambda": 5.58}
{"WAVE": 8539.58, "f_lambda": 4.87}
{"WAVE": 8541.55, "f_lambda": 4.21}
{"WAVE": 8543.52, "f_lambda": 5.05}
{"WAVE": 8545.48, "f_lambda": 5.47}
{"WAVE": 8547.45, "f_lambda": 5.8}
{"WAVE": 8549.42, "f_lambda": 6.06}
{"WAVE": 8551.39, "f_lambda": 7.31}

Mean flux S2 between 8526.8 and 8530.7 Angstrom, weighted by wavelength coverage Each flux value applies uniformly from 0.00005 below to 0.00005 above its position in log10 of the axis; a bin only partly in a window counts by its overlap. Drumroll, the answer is 6.43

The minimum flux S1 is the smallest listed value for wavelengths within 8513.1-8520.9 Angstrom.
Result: 6.47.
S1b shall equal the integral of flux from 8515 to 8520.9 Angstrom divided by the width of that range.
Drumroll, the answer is 7.03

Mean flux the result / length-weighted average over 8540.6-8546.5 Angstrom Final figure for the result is 4.92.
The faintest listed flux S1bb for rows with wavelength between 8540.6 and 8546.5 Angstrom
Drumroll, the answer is 4.21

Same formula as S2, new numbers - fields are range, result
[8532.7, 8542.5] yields 5.97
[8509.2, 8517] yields 6.61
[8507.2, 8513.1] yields 6.54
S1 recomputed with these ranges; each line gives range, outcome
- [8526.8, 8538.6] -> 5.58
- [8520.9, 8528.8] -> 6.98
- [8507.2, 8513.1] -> 6.05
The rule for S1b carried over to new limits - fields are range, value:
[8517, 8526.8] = 7.55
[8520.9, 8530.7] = 7.2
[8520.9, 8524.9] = 7.66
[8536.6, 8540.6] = 5.25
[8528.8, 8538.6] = 6.71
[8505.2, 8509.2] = 6.56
